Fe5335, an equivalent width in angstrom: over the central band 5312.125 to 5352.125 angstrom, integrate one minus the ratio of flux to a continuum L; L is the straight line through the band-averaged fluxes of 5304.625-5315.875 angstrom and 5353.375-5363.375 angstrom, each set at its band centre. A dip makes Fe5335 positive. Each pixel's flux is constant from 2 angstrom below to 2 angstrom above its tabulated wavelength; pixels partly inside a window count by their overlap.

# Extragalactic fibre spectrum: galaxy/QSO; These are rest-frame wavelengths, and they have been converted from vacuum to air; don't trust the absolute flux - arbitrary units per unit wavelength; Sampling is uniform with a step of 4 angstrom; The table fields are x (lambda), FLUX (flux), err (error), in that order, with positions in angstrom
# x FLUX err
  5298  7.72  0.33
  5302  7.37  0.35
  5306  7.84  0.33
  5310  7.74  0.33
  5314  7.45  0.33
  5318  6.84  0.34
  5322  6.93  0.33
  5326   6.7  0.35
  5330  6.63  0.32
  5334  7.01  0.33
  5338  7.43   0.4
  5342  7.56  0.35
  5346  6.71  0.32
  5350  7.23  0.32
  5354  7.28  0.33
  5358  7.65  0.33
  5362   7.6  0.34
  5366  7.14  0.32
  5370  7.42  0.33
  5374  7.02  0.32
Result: 2.95 angstrom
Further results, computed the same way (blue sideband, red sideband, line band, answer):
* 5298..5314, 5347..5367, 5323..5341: 1.2 angstrom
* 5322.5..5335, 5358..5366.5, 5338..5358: -0.2 angstrom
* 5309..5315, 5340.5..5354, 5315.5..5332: 1.5 angstrom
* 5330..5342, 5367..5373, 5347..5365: -0.3 angstrom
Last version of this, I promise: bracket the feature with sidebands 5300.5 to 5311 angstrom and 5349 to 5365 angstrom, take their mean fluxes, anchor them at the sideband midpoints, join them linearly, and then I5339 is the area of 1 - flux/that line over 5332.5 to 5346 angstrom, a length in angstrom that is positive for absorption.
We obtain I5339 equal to 0.5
